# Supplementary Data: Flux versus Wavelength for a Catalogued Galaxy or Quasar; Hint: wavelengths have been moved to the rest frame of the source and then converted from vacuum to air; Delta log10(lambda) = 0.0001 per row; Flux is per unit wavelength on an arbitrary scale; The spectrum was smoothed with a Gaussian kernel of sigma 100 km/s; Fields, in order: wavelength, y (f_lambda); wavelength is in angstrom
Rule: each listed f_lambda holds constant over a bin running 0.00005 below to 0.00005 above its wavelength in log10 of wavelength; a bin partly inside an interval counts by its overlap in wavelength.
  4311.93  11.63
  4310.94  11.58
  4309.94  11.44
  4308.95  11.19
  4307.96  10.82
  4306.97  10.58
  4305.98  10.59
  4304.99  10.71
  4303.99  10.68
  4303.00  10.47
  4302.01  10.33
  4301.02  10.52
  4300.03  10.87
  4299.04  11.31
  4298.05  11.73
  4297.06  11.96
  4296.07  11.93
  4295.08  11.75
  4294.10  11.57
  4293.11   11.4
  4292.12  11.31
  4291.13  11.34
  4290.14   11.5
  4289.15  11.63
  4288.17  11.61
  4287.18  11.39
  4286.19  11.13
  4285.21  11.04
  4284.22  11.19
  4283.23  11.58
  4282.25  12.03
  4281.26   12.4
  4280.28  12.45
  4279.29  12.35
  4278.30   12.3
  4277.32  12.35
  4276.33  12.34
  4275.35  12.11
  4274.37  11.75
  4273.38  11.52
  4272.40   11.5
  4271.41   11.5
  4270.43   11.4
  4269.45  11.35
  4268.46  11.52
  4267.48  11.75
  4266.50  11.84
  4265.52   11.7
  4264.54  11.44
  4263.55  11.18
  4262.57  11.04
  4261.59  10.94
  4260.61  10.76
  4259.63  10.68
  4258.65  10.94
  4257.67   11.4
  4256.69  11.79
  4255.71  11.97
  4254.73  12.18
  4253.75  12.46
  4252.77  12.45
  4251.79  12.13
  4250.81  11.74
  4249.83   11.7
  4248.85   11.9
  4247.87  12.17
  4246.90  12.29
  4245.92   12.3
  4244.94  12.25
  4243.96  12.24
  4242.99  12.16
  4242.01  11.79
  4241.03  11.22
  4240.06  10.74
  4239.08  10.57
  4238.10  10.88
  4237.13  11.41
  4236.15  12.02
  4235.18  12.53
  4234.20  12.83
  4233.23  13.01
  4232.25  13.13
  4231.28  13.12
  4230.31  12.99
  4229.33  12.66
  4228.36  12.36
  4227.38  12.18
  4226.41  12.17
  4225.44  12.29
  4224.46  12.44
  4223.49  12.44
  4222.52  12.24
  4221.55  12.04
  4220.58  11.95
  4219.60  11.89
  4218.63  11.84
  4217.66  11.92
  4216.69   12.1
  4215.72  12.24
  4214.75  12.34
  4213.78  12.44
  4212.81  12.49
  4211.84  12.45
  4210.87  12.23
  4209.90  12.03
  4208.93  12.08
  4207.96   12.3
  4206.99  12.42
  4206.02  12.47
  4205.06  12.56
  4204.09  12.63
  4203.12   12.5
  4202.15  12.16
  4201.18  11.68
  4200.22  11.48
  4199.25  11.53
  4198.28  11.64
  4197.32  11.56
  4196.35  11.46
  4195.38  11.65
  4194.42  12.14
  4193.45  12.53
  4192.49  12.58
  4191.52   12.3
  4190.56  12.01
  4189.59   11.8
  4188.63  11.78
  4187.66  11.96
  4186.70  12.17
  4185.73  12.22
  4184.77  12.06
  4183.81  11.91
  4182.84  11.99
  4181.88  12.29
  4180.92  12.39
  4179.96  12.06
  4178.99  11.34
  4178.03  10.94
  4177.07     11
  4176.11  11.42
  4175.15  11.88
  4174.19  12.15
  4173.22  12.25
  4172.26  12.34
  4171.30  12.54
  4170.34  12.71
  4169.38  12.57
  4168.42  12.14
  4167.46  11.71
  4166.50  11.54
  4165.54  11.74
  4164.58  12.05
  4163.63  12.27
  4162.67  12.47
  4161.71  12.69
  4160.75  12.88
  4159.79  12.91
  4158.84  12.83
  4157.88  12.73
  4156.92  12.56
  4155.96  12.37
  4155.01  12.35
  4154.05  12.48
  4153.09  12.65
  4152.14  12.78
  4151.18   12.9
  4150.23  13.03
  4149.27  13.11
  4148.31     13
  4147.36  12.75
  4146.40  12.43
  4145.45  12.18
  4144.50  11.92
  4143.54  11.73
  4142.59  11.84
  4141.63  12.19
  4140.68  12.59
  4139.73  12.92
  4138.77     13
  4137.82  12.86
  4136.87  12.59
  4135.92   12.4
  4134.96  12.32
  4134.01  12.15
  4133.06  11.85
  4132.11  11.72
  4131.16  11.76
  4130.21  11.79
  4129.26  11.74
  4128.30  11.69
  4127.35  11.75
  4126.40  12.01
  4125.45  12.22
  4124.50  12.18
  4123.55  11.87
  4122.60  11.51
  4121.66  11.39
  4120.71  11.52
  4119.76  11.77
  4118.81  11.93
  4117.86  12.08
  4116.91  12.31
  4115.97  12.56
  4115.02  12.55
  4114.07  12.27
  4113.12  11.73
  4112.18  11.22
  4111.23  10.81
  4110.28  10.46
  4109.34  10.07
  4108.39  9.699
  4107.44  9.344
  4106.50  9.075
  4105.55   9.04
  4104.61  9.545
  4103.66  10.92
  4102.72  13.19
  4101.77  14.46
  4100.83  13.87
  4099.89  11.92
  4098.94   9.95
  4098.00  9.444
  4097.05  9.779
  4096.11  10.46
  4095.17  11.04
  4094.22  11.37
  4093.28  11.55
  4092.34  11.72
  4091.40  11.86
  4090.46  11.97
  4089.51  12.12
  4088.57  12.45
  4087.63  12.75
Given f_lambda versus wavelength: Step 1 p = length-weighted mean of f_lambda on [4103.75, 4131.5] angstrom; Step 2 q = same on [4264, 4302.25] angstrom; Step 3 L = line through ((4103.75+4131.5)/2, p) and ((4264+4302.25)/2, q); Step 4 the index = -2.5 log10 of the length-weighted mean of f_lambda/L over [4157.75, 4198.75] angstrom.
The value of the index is -0.06 mag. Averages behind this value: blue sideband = 11.3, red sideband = 11.6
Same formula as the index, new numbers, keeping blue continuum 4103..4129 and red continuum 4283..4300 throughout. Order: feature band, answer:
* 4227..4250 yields -0.06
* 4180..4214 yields -0.07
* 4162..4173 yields -0.08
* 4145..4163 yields -0.13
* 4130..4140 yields -0.09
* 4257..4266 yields 0.03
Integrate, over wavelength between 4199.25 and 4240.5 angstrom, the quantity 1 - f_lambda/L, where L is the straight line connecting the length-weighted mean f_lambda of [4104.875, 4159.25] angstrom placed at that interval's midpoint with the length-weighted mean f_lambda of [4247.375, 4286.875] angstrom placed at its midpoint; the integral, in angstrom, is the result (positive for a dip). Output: -1.4 angstrom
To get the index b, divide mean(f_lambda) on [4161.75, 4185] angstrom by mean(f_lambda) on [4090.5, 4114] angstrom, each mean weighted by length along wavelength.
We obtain 1.09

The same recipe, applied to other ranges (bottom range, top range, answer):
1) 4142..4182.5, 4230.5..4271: 0.96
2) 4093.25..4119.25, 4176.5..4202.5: 1.06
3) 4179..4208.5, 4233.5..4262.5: 0.97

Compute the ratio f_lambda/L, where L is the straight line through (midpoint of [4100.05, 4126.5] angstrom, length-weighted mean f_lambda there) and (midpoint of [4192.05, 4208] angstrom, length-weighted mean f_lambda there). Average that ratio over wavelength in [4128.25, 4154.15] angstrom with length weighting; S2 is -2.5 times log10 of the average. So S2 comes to -0.06 mag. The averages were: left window 11.5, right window 12.1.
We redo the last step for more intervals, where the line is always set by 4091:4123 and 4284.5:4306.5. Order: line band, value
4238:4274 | -0.04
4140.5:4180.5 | -0.10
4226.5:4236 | -0.13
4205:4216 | -0.10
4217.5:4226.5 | -0.08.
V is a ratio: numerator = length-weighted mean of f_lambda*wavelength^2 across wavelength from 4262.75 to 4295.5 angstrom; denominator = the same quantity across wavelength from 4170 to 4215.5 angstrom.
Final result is 1.01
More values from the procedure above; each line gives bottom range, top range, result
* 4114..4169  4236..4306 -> 1.00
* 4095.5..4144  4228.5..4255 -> 1.11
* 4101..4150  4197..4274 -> 1.06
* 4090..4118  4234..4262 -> 1.12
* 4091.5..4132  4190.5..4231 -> 1.12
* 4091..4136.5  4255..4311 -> 1.08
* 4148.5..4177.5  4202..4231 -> 1.02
